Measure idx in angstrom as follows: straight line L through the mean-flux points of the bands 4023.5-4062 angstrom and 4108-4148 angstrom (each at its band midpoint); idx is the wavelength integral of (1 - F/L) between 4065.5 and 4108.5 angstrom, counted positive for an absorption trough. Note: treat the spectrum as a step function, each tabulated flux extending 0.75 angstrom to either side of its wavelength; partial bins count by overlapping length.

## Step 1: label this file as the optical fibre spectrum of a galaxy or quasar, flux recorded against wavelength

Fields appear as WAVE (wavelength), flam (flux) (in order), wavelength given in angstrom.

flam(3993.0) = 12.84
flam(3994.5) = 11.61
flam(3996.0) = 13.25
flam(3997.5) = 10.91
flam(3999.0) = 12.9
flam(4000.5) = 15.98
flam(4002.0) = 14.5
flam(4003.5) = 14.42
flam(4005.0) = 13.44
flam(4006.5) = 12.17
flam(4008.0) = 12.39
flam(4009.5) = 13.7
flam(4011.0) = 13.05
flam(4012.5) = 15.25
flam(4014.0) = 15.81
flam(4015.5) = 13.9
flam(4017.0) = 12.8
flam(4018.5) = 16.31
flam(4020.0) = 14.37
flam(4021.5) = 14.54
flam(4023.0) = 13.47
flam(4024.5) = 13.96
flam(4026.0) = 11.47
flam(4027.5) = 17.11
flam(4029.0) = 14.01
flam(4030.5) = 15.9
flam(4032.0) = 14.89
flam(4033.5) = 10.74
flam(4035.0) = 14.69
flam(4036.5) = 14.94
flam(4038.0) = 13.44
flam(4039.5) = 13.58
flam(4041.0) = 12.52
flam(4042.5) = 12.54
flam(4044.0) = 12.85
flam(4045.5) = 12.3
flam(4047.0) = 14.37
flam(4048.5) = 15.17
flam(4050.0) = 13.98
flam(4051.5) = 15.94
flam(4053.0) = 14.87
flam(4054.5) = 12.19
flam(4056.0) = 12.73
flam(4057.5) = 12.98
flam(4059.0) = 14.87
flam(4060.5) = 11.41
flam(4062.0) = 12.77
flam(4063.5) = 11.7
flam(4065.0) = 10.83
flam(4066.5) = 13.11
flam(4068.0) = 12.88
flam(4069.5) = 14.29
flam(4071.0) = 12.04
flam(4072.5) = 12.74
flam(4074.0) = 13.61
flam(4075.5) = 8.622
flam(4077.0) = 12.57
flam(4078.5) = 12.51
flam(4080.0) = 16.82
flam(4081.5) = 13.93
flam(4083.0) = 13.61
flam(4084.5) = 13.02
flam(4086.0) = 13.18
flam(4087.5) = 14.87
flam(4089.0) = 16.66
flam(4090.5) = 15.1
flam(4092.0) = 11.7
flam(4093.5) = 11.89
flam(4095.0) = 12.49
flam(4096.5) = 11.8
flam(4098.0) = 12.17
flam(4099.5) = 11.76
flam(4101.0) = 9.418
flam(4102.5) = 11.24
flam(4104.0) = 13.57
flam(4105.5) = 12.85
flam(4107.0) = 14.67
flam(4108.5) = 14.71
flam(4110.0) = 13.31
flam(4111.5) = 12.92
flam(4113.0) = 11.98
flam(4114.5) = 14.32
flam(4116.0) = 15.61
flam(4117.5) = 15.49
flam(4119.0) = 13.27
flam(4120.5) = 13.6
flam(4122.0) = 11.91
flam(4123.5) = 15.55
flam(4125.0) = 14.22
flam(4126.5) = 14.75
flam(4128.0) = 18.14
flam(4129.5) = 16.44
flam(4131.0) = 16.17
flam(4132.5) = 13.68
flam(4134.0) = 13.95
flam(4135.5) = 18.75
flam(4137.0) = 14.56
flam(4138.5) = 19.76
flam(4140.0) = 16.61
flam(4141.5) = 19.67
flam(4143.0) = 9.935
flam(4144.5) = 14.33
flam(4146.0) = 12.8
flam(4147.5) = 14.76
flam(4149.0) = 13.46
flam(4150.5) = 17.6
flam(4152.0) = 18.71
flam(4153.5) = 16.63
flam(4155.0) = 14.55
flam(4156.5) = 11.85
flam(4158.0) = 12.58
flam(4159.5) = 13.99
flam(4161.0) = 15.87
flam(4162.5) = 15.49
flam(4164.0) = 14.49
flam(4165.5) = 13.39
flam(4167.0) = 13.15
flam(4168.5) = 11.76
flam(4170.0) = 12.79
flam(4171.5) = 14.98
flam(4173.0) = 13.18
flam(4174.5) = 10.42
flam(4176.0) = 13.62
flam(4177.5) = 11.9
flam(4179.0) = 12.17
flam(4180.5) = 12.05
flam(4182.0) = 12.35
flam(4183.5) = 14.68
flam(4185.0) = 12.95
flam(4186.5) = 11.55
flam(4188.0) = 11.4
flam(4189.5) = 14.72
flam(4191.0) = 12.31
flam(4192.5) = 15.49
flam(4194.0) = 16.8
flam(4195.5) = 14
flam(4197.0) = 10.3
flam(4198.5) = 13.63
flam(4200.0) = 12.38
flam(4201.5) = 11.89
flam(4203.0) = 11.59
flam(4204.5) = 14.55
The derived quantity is 4.0 angstrom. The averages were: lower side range 13.7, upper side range 14.9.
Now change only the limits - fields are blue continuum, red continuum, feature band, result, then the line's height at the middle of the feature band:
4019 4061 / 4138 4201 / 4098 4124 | 1.14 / 13.9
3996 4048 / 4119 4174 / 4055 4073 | 1.84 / 14.1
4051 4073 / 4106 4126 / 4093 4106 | 1.69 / 13.7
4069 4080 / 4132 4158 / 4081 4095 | -0.62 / 13.1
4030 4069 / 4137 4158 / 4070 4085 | 1.04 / 13.9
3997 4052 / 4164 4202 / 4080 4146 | -3.74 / 13.4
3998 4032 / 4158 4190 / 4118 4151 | -4.33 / 13.4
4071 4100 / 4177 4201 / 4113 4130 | -2.11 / 13.1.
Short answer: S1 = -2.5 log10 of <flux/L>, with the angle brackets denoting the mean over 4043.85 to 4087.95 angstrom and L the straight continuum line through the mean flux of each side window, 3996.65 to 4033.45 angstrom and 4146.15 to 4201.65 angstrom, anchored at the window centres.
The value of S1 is 0.05 mag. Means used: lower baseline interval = 14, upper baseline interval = 13.6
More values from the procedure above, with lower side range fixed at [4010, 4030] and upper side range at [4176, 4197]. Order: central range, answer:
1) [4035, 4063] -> 0.046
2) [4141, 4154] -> -0.135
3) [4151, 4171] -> -0.075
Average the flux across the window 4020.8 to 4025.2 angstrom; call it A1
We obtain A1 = 14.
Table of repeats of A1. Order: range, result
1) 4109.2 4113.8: 12.8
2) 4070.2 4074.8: 12.8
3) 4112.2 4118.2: 14.3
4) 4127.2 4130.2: 17.3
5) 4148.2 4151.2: 15.5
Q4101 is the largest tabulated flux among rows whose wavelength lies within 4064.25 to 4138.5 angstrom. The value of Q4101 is 19.76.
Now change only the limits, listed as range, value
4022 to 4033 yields 17.11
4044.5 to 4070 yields 15.94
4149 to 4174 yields 18.71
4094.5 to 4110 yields 14.71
